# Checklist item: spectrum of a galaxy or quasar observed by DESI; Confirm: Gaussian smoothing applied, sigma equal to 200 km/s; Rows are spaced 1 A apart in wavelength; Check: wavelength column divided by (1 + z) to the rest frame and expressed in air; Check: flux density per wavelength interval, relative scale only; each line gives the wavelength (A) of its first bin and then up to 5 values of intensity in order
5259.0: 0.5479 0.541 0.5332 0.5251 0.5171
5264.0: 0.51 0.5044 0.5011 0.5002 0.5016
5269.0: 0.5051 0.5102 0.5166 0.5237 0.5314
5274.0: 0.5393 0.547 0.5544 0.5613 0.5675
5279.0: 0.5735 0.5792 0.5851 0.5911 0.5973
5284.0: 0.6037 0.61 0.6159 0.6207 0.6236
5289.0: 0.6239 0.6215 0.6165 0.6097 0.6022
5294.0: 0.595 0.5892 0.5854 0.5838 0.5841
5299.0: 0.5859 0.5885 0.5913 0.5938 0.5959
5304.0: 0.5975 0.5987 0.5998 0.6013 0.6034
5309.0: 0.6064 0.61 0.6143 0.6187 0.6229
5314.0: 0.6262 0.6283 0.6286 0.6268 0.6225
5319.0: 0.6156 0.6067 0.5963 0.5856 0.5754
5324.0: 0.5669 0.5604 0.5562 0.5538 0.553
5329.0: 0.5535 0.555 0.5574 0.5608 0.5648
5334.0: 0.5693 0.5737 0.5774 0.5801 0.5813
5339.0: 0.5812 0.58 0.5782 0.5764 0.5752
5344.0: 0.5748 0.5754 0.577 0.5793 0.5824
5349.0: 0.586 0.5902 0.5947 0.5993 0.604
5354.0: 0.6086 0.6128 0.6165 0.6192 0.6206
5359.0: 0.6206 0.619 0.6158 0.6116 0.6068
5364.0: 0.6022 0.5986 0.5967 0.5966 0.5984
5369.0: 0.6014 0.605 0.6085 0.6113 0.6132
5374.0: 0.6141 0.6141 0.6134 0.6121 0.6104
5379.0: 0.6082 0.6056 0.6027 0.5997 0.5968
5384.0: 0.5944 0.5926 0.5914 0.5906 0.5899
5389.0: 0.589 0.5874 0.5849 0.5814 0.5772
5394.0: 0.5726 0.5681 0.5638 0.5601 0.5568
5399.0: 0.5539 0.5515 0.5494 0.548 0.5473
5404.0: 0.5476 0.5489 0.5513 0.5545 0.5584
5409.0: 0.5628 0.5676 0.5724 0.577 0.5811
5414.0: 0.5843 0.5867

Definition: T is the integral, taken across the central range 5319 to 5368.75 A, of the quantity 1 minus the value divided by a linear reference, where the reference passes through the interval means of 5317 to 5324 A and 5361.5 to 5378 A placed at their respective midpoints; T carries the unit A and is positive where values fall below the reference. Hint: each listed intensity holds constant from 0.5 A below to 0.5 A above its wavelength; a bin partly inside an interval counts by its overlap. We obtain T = 1.4 A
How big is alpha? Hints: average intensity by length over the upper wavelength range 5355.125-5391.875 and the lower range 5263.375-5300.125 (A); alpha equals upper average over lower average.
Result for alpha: 1.1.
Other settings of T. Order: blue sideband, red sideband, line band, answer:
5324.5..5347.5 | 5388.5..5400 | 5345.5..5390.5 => -2.5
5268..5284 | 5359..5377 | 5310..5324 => -0.8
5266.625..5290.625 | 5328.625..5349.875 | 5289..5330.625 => -1.8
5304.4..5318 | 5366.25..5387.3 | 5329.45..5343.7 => 0.9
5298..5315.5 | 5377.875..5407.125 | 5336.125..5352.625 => 0.3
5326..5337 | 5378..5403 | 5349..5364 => -1.0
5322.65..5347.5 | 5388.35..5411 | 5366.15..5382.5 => -1.2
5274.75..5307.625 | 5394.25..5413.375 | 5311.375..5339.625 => -0.1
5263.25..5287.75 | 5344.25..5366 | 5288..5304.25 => -1.0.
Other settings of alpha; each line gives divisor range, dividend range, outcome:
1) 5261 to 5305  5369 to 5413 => 1.02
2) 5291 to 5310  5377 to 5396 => 0.99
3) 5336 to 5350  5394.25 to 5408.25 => 0.96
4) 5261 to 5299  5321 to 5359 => 1.03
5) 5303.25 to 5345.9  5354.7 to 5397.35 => 1.02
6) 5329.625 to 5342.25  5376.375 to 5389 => 1.05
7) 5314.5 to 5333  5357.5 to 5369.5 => 1.04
